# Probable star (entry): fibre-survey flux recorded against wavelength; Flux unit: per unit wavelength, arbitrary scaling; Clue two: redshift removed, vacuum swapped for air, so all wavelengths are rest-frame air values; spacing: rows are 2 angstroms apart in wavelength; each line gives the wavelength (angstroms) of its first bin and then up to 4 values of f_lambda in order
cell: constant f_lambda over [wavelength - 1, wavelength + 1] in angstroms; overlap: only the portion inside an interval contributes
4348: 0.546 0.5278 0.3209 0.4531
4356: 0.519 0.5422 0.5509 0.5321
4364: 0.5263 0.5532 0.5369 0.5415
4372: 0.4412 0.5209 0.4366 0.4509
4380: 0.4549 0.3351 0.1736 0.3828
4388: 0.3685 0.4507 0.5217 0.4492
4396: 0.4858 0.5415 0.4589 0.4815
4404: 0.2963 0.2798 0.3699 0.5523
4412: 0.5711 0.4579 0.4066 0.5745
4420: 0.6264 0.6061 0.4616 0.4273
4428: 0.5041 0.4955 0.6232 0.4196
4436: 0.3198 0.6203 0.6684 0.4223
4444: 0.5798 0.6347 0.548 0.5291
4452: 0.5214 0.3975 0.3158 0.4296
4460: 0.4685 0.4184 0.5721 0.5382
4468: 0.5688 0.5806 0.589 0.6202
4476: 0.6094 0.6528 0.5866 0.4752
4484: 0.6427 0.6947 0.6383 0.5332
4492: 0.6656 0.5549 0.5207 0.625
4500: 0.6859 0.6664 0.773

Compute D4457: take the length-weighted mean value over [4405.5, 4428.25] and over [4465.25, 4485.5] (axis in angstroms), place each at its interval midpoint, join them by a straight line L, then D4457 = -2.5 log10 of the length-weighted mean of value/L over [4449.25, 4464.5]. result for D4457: 0.230 mag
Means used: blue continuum 0.49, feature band 0.452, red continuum 0.59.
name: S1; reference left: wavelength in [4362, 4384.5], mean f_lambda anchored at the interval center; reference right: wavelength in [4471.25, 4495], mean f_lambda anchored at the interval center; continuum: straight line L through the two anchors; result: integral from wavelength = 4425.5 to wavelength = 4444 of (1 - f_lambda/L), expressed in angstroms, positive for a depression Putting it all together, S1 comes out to 1.23 angstroms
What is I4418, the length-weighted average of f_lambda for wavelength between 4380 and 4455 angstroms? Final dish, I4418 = 0.474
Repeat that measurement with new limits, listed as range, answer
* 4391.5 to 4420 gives 0.465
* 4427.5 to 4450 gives 0.531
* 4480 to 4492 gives 0.602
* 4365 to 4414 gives 0.444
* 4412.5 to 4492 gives 0.535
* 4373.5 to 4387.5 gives 0.388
